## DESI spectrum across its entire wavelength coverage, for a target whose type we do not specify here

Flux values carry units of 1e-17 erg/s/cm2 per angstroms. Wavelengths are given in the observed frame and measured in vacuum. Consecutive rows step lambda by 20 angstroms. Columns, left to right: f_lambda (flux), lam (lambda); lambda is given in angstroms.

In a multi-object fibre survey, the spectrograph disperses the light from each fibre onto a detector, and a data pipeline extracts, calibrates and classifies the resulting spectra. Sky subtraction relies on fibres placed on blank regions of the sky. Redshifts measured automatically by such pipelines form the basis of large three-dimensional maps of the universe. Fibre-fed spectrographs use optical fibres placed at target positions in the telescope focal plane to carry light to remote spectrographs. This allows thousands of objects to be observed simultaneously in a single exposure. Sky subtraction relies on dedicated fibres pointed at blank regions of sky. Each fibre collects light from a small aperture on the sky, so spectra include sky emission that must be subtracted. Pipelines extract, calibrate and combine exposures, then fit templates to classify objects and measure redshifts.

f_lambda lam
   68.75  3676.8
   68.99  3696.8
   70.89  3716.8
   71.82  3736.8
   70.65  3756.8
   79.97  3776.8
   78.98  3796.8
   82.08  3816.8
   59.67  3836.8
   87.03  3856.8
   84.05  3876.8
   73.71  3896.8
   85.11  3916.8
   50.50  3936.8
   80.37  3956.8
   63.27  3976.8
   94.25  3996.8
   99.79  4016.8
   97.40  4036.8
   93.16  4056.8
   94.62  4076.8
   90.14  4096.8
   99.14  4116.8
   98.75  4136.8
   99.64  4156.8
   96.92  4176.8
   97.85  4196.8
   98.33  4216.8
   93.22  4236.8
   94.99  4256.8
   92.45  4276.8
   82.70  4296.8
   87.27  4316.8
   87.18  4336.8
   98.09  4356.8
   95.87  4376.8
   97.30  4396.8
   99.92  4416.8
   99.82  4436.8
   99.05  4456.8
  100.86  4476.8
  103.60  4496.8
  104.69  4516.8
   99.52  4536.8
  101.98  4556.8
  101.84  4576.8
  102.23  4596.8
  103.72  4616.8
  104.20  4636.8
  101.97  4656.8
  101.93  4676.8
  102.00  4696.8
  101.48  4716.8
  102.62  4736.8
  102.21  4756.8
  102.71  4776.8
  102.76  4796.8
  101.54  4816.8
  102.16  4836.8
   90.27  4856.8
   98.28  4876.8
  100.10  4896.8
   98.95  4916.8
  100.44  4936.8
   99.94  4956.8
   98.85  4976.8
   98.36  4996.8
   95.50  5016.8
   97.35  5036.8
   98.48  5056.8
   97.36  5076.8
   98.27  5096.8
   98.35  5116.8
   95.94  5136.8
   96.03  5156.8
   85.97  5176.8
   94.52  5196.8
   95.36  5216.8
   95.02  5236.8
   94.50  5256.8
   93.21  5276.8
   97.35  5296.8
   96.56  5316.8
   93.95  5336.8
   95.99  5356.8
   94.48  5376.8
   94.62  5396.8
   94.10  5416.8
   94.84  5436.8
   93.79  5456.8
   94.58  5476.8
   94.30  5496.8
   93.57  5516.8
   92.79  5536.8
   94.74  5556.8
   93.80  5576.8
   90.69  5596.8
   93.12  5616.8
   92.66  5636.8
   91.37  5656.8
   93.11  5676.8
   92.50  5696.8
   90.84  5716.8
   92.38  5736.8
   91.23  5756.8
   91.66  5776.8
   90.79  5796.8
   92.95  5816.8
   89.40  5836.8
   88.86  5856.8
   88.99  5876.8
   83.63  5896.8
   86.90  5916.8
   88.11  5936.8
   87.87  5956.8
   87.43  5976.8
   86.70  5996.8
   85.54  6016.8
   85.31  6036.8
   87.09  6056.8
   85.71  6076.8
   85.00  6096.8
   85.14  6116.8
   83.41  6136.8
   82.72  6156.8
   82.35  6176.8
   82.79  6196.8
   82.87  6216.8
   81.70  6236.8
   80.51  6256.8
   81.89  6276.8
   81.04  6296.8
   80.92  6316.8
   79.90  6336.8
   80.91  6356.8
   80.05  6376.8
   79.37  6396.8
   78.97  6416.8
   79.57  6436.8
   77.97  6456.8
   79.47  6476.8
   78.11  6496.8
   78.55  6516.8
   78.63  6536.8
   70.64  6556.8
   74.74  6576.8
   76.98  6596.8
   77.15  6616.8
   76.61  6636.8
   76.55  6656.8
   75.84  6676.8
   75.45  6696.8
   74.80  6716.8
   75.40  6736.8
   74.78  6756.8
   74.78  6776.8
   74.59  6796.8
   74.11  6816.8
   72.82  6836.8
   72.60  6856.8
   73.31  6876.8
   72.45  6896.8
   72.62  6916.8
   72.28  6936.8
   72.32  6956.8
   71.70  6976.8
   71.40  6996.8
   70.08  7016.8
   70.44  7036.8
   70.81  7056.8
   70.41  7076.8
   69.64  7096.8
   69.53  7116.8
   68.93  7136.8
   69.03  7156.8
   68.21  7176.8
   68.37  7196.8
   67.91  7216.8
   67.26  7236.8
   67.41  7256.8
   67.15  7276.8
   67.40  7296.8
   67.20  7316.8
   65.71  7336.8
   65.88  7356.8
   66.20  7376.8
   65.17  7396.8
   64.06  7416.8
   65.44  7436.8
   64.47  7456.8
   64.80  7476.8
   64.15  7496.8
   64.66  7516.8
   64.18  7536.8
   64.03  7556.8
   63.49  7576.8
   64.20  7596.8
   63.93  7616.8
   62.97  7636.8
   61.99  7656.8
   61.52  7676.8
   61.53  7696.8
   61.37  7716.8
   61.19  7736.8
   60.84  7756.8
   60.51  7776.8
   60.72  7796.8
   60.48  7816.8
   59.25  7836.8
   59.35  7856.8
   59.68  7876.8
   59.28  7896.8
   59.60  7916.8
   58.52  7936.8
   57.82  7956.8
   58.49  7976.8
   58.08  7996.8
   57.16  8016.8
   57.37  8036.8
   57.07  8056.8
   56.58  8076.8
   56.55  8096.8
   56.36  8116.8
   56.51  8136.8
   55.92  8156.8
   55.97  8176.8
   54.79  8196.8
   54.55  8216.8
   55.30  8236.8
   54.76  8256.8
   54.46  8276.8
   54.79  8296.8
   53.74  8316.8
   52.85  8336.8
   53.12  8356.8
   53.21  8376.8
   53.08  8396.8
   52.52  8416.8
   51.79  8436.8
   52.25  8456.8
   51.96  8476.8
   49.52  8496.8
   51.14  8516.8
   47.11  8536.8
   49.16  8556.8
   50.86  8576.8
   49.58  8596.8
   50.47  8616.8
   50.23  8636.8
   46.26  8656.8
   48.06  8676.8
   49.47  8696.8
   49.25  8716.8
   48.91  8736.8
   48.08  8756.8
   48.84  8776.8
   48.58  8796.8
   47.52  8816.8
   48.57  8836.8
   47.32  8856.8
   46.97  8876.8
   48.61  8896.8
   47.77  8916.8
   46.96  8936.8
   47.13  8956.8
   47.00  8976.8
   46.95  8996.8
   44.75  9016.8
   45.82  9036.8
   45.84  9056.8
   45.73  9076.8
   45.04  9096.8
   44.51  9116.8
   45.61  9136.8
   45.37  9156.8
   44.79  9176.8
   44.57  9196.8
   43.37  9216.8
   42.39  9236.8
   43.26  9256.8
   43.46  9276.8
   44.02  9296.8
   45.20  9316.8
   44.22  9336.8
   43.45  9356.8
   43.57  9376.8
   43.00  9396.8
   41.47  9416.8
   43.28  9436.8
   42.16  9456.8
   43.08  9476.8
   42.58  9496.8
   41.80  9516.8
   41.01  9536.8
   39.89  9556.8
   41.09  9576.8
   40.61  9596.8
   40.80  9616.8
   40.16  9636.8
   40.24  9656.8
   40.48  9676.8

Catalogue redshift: 0.00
